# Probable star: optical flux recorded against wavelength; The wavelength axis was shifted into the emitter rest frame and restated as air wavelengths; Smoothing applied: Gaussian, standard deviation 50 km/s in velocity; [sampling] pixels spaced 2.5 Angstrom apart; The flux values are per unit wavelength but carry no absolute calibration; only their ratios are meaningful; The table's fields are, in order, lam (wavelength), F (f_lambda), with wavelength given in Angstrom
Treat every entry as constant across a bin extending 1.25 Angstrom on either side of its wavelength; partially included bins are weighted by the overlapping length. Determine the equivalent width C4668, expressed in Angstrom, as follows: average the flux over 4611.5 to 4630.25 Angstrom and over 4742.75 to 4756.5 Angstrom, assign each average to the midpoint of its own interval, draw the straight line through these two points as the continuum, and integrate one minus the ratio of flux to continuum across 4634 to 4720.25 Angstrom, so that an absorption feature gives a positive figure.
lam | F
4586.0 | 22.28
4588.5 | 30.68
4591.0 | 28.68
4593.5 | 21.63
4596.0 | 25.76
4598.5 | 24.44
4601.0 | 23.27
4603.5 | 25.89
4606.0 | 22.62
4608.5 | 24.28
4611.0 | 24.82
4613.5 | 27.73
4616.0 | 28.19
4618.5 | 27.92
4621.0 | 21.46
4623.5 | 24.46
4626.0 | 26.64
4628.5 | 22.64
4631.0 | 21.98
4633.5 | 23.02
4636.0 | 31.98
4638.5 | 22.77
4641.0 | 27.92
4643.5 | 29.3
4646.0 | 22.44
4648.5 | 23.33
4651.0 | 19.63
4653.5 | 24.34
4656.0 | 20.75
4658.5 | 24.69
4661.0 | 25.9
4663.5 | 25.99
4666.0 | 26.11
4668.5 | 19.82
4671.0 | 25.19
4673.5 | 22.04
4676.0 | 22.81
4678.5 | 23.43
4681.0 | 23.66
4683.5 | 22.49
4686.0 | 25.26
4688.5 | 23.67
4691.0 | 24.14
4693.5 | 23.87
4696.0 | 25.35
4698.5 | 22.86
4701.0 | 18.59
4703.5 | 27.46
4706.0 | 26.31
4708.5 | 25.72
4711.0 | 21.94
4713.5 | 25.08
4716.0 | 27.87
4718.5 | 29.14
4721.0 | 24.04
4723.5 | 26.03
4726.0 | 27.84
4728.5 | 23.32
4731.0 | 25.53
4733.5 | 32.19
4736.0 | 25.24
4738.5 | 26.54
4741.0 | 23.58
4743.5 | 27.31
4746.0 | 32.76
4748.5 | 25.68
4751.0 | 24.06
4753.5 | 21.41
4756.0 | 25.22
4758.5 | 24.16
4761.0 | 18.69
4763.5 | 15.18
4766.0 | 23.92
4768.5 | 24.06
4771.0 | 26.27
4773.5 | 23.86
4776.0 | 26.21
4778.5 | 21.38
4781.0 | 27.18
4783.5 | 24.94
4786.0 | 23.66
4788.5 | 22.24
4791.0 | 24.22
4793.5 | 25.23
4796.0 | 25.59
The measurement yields 4.3 Angstrom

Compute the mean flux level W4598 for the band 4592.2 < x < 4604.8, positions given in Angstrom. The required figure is 24.2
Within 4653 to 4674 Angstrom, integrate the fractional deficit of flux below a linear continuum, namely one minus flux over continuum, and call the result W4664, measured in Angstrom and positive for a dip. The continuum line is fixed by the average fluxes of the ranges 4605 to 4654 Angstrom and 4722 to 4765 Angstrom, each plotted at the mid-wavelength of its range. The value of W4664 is 0.8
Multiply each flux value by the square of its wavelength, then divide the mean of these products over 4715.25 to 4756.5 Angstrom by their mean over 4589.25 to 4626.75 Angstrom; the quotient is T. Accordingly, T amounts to 1.1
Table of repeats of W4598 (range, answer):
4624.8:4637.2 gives 25.2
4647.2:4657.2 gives 22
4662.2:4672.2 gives 24.3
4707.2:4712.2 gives 23.9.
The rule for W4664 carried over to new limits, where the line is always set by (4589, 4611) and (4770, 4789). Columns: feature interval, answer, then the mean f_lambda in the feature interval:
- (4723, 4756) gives -2.21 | 26.2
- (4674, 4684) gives 0.65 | 23.1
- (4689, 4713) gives 0.58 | 24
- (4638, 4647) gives -0.44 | 25.9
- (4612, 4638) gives -0.79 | 25.5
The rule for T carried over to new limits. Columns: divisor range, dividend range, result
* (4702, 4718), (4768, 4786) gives 0.99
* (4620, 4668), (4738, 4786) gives 1.04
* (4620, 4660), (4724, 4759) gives 1.12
